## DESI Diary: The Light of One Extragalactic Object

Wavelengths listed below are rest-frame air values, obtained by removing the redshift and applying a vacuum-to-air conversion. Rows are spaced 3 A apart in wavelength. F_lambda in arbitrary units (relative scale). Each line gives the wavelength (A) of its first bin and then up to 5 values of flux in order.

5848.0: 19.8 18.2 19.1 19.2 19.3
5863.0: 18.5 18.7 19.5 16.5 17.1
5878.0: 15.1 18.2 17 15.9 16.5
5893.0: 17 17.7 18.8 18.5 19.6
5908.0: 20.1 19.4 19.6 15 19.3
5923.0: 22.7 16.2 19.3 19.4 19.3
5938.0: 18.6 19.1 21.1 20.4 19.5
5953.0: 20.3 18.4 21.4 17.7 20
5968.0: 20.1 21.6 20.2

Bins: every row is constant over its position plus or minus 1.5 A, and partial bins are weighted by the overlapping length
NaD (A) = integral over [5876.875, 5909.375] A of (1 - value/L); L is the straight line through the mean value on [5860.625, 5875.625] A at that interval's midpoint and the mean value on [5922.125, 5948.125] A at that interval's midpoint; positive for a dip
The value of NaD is 1.7 A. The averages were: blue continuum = 18.2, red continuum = 19.5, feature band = 17.7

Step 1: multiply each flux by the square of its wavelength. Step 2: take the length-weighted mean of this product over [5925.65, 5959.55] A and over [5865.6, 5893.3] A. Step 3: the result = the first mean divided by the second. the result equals 1.2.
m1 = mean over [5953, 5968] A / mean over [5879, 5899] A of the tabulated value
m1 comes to 1.14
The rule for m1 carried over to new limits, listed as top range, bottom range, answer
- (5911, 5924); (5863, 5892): 1.11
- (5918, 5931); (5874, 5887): 1.15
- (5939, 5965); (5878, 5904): 1.14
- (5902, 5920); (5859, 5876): 1.03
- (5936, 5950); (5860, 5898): 1.13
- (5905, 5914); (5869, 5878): 1.16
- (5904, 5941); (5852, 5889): 1.07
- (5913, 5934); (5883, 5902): 1.09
